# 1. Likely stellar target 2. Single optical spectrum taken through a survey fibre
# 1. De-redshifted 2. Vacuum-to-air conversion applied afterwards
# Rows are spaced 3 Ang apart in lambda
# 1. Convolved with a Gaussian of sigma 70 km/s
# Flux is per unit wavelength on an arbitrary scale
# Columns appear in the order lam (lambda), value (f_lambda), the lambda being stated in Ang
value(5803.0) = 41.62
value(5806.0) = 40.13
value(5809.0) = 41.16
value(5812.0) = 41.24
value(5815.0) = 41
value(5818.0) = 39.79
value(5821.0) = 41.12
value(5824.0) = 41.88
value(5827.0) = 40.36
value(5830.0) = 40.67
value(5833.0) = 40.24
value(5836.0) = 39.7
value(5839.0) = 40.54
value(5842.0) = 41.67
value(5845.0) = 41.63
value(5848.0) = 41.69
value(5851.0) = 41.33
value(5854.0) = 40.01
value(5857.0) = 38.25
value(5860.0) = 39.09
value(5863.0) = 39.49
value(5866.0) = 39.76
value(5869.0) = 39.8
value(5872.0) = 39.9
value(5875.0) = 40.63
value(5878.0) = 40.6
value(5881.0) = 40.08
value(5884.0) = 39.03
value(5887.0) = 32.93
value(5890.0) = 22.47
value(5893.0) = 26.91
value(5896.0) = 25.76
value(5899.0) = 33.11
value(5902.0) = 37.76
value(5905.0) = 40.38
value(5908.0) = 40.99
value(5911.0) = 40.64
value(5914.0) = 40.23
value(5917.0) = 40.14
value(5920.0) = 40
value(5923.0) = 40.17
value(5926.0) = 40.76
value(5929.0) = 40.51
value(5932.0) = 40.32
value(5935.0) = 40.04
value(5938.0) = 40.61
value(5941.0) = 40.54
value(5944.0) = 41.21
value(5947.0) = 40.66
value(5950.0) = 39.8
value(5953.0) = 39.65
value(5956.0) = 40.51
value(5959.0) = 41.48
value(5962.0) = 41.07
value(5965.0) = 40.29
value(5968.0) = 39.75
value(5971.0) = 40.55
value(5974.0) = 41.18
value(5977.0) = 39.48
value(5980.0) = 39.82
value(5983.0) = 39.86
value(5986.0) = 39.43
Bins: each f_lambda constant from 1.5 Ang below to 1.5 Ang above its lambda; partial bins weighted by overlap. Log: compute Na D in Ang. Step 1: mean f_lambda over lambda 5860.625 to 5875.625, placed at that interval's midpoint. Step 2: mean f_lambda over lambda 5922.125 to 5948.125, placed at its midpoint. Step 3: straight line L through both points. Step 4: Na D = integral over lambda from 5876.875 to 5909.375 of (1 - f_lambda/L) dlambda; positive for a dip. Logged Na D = 4.57 Ang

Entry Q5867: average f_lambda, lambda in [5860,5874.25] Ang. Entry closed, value 39.7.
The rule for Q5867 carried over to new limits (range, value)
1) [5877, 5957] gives 38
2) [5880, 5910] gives 34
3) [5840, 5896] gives 37.8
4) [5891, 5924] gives 36.6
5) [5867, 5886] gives 39.8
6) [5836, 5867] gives 40.3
